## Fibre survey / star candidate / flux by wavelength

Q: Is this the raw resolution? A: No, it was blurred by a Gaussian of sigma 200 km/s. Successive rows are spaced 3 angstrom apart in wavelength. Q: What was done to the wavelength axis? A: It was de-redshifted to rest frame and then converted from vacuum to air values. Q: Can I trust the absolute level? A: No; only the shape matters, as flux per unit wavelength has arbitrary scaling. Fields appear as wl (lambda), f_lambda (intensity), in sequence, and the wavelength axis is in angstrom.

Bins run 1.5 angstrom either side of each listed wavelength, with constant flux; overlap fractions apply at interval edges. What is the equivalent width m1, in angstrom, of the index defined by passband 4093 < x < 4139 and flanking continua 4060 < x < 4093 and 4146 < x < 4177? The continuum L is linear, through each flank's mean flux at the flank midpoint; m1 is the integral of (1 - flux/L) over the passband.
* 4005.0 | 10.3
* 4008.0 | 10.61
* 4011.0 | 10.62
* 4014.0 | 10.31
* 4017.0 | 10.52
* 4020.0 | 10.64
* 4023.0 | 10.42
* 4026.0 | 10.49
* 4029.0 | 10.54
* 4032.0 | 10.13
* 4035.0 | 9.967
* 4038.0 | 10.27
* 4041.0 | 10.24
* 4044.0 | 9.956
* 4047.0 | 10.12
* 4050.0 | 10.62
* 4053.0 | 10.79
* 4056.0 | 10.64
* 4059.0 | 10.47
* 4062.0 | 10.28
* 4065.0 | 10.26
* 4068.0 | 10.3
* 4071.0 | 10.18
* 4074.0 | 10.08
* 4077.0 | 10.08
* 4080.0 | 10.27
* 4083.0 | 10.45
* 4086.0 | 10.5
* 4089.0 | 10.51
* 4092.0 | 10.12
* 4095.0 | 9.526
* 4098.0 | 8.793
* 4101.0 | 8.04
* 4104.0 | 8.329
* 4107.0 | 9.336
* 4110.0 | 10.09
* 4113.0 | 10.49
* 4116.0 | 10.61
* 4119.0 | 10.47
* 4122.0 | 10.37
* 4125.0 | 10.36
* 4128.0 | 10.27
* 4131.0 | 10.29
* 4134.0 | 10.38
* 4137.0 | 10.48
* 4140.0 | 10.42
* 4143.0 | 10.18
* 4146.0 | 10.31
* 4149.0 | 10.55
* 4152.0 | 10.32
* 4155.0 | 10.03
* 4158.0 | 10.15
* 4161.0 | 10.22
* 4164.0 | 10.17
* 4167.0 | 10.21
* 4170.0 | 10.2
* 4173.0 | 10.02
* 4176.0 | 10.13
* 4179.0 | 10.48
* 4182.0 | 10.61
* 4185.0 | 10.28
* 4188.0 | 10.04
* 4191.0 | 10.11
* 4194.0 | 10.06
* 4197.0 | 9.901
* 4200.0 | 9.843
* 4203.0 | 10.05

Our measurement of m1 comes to 1.7 angstrom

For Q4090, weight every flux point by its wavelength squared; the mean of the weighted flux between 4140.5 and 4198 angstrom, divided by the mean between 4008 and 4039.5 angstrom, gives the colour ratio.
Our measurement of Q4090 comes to 1.05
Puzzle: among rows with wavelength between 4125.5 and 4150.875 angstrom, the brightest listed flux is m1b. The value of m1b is 10.55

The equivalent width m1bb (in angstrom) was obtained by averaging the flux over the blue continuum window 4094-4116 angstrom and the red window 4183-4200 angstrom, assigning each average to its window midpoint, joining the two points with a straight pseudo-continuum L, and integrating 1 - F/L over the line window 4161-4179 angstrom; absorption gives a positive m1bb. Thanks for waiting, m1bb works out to -0.5 angstrom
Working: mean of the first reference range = 9.32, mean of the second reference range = 10.1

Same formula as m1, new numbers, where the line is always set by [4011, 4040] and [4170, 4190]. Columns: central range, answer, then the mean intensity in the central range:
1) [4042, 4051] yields 0.13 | 10.2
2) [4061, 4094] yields 0.22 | 10.3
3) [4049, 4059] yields -0.29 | 10.7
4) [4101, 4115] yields 1.19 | 9.44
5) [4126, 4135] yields -0.02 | 10.3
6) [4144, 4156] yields -0.04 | 10.3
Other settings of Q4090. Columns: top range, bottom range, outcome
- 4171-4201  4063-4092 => 1.04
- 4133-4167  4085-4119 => 1.09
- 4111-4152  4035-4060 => 1.04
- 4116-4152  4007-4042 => 1.05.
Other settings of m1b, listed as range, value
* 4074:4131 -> 10.61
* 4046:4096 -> 10.79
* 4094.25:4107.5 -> 9.526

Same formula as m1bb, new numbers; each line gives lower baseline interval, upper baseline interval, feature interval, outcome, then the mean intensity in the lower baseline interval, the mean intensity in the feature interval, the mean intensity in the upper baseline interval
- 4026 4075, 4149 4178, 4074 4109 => 2.1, 10.3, 9.66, 10.2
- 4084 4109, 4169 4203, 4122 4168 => -2.2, 9.43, 10.3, 10.1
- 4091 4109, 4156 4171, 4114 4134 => -2.0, 9.02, 10.4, 10.2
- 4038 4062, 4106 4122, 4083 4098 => 0.4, 10.4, 10.1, 10.2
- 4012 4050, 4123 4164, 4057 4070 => 0.0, 10.3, 10.3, 10.3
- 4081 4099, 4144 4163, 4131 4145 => -0.2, 10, 10.4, 10.3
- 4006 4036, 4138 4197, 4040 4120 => 2.3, 10.4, 10.1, 10.2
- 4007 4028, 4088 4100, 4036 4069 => -0.8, 10.5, 10.4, 9.63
